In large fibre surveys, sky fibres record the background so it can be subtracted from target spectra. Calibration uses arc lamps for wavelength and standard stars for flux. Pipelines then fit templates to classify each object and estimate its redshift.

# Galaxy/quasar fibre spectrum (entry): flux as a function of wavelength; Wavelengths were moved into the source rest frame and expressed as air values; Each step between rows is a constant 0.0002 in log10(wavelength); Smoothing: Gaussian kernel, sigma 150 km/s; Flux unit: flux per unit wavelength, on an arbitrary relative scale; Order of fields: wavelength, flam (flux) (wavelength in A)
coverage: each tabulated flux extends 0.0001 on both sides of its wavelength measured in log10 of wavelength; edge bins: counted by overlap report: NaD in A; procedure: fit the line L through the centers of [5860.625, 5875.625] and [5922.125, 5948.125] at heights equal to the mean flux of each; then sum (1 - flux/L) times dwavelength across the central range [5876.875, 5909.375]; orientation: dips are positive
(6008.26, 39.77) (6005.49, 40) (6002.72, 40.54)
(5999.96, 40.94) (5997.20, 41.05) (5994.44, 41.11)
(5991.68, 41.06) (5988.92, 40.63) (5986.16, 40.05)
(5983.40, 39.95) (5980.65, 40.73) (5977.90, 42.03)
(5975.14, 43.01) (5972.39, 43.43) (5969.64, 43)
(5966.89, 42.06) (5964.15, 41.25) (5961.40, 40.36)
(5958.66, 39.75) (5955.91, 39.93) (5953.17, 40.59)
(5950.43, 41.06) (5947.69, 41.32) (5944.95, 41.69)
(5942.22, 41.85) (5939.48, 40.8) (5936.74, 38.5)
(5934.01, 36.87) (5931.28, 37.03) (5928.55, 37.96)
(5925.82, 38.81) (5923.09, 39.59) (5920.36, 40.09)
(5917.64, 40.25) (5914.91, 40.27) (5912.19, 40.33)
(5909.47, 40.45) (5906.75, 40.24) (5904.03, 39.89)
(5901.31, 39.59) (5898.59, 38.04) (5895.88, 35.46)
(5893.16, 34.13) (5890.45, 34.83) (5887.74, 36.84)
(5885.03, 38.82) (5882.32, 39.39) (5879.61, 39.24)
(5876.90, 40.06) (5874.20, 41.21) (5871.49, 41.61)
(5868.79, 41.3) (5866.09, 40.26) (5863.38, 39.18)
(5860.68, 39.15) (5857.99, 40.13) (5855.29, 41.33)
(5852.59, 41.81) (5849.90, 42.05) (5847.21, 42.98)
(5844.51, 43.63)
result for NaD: 1.66 A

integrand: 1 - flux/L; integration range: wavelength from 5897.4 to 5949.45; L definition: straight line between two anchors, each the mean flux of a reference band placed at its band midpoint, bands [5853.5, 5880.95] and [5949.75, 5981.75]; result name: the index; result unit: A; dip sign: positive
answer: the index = 1.7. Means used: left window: 40.4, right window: 41.4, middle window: 39.7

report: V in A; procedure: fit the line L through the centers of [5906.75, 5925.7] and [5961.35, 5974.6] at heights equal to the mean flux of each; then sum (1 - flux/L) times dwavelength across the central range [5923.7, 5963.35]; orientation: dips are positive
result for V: 1.41 A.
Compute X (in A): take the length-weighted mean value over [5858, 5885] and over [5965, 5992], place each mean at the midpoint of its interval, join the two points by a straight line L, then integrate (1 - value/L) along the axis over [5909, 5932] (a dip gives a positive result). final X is 0.75 A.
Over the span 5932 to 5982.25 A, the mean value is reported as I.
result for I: 41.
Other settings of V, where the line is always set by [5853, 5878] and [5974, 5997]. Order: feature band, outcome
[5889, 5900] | 1.4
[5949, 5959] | 0.1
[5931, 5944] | 0.5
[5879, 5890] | 0.6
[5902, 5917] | 0.2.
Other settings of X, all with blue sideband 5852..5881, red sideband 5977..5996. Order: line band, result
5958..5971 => -0.2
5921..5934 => 0.7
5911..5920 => 0.1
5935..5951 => 0.0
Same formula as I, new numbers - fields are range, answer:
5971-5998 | 41.3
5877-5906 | 37.8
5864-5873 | 40.9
